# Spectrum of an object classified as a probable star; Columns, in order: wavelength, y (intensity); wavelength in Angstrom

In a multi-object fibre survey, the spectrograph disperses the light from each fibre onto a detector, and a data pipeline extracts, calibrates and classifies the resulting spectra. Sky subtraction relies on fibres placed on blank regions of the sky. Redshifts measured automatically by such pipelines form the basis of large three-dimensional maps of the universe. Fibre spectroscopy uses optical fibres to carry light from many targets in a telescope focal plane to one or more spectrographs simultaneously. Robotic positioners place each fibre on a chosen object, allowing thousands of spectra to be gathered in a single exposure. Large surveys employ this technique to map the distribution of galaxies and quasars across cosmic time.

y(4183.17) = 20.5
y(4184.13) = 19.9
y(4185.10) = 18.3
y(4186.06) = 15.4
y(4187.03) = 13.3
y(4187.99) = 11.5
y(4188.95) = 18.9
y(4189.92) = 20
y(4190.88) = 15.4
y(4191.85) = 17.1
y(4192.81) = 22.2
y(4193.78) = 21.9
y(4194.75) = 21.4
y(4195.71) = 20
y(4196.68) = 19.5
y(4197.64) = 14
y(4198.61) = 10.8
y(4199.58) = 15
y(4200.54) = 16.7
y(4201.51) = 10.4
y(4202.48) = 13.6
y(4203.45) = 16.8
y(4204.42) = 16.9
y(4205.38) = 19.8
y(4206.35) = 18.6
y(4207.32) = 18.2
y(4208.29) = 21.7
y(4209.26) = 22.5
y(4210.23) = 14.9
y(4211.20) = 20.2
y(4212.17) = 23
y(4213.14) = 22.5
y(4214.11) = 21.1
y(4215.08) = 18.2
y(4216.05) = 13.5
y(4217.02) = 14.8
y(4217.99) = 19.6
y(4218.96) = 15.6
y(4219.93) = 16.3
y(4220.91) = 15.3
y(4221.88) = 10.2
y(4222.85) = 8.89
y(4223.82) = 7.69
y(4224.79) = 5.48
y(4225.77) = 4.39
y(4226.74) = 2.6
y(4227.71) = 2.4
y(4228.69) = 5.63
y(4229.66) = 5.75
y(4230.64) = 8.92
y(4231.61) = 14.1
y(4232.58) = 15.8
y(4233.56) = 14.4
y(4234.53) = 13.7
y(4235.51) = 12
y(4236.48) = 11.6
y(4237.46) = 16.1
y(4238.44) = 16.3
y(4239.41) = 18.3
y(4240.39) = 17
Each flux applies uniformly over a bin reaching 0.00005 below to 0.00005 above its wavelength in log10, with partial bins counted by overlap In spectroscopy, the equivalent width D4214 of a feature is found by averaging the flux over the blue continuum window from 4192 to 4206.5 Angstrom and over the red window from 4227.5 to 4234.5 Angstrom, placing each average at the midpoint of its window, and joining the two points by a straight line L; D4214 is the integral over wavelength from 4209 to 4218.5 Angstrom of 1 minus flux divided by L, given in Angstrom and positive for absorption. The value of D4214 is -3.4 Angstrom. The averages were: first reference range 17.1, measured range 18.9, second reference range 10.1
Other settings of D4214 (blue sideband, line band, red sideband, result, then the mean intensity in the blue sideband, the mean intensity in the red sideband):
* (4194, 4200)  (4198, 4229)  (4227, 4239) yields 0.19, 17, 11.3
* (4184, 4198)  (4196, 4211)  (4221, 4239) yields -1.51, 17.9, 9.94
